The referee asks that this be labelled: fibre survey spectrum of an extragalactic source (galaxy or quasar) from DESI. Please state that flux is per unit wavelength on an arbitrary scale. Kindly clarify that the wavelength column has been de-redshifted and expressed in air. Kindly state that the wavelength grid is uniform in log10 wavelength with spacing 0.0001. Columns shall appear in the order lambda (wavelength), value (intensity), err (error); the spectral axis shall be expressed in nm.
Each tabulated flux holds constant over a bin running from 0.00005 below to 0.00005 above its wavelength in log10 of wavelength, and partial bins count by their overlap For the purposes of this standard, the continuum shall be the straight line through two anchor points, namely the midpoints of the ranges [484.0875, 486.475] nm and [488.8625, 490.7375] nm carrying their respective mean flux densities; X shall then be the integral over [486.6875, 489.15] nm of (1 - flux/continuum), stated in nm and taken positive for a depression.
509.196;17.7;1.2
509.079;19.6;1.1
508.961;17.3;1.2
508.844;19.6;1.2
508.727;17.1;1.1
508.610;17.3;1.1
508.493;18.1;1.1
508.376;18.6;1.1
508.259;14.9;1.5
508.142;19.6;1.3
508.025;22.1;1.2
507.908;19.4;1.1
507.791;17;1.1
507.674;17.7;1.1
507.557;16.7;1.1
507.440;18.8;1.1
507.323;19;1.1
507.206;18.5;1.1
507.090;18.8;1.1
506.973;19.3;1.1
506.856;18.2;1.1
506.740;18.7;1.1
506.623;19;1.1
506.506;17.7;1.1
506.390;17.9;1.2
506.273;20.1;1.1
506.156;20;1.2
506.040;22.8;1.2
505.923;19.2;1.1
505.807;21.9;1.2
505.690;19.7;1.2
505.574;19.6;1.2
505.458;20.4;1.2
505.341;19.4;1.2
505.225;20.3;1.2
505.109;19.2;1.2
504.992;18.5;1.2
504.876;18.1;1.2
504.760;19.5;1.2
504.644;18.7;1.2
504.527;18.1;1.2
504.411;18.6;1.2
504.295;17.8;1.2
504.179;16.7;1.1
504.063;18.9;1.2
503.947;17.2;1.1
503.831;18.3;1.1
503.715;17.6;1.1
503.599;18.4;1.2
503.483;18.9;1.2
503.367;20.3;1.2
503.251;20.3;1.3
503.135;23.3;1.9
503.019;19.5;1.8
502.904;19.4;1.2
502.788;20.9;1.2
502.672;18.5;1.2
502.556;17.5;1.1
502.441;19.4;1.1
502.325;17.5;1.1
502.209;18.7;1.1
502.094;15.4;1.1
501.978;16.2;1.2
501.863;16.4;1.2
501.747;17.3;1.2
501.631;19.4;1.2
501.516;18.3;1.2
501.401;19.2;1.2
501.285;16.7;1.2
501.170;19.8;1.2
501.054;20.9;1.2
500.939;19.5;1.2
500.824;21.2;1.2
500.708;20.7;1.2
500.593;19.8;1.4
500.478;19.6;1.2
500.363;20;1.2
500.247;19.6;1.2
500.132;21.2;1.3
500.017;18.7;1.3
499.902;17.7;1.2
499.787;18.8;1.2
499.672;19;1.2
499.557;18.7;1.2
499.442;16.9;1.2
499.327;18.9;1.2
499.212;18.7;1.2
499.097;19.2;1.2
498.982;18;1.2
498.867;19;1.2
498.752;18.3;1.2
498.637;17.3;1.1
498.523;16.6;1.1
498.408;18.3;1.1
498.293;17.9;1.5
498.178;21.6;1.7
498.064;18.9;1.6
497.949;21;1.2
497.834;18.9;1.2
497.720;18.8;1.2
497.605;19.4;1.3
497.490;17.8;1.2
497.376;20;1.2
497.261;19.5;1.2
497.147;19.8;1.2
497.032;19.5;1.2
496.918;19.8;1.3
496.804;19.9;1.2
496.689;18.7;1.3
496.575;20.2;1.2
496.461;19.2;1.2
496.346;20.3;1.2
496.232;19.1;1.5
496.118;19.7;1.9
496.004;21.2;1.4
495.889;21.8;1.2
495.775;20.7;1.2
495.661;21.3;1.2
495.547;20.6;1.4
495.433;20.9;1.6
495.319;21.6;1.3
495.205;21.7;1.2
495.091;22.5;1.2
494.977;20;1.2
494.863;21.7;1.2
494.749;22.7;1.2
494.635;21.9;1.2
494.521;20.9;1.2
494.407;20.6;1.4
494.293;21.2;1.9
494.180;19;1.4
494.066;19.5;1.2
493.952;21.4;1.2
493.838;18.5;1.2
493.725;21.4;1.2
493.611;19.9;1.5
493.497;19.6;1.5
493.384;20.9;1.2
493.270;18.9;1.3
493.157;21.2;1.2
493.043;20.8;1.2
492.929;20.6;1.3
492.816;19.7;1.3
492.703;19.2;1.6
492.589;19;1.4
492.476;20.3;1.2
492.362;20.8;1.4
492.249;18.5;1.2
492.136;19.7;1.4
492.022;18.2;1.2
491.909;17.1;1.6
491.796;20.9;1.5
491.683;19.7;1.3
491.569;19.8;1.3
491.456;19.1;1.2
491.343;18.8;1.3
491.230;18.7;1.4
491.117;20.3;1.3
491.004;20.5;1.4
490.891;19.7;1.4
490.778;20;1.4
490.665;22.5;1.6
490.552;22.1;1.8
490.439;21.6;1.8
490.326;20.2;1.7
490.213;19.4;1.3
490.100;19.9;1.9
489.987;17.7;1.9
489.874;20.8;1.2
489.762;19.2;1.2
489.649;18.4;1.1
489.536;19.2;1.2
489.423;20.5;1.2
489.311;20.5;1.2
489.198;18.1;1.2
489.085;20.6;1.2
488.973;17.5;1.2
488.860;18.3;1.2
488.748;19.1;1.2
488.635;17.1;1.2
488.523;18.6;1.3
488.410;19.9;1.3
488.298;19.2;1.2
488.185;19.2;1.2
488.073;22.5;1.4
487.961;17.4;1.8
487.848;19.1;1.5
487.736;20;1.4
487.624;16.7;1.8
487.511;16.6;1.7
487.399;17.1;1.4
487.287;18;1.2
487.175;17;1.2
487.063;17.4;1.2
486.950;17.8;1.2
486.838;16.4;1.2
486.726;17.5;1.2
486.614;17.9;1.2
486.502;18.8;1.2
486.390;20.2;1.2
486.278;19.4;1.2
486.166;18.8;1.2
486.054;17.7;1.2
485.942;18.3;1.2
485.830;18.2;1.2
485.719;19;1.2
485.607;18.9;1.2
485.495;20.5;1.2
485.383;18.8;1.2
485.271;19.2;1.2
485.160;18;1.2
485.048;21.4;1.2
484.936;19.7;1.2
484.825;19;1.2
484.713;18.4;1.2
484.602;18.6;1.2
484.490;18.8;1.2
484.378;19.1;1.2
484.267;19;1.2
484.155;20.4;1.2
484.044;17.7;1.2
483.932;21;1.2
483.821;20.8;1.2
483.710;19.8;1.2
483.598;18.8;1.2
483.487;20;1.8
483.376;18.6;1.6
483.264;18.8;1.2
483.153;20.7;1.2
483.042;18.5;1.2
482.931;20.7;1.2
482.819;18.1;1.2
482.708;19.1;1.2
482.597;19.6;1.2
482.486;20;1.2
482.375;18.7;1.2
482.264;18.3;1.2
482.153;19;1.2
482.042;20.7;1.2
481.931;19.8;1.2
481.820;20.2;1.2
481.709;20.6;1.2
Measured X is 0.15 nm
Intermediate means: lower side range 19.1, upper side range 19.8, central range 18.3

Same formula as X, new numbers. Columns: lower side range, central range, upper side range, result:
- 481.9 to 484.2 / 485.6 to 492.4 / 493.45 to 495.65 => 0.38 nm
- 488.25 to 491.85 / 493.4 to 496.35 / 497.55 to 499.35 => -0.25 nm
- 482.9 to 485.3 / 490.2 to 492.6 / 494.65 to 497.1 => 0.03 nm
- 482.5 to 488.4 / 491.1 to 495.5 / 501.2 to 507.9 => -0.31 nm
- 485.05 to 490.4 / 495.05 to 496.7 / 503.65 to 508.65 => -0.17 nm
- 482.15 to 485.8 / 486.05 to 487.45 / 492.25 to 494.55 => 0.11 nm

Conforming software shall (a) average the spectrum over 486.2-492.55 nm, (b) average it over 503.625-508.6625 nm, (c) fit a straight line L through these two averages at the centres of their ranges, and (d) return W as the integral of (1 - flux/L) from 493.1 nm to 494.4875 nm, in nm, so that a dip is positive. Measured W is -0.08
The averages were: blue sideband 19.1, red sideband 18.8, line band 20.2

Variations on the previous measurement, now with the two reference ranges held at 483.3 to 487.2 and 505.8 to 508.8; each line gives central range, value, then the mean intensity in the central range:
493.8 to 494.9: -0.11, 20.8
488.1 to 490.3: -0.04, 19.2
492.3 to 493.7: -0.09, 20.1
